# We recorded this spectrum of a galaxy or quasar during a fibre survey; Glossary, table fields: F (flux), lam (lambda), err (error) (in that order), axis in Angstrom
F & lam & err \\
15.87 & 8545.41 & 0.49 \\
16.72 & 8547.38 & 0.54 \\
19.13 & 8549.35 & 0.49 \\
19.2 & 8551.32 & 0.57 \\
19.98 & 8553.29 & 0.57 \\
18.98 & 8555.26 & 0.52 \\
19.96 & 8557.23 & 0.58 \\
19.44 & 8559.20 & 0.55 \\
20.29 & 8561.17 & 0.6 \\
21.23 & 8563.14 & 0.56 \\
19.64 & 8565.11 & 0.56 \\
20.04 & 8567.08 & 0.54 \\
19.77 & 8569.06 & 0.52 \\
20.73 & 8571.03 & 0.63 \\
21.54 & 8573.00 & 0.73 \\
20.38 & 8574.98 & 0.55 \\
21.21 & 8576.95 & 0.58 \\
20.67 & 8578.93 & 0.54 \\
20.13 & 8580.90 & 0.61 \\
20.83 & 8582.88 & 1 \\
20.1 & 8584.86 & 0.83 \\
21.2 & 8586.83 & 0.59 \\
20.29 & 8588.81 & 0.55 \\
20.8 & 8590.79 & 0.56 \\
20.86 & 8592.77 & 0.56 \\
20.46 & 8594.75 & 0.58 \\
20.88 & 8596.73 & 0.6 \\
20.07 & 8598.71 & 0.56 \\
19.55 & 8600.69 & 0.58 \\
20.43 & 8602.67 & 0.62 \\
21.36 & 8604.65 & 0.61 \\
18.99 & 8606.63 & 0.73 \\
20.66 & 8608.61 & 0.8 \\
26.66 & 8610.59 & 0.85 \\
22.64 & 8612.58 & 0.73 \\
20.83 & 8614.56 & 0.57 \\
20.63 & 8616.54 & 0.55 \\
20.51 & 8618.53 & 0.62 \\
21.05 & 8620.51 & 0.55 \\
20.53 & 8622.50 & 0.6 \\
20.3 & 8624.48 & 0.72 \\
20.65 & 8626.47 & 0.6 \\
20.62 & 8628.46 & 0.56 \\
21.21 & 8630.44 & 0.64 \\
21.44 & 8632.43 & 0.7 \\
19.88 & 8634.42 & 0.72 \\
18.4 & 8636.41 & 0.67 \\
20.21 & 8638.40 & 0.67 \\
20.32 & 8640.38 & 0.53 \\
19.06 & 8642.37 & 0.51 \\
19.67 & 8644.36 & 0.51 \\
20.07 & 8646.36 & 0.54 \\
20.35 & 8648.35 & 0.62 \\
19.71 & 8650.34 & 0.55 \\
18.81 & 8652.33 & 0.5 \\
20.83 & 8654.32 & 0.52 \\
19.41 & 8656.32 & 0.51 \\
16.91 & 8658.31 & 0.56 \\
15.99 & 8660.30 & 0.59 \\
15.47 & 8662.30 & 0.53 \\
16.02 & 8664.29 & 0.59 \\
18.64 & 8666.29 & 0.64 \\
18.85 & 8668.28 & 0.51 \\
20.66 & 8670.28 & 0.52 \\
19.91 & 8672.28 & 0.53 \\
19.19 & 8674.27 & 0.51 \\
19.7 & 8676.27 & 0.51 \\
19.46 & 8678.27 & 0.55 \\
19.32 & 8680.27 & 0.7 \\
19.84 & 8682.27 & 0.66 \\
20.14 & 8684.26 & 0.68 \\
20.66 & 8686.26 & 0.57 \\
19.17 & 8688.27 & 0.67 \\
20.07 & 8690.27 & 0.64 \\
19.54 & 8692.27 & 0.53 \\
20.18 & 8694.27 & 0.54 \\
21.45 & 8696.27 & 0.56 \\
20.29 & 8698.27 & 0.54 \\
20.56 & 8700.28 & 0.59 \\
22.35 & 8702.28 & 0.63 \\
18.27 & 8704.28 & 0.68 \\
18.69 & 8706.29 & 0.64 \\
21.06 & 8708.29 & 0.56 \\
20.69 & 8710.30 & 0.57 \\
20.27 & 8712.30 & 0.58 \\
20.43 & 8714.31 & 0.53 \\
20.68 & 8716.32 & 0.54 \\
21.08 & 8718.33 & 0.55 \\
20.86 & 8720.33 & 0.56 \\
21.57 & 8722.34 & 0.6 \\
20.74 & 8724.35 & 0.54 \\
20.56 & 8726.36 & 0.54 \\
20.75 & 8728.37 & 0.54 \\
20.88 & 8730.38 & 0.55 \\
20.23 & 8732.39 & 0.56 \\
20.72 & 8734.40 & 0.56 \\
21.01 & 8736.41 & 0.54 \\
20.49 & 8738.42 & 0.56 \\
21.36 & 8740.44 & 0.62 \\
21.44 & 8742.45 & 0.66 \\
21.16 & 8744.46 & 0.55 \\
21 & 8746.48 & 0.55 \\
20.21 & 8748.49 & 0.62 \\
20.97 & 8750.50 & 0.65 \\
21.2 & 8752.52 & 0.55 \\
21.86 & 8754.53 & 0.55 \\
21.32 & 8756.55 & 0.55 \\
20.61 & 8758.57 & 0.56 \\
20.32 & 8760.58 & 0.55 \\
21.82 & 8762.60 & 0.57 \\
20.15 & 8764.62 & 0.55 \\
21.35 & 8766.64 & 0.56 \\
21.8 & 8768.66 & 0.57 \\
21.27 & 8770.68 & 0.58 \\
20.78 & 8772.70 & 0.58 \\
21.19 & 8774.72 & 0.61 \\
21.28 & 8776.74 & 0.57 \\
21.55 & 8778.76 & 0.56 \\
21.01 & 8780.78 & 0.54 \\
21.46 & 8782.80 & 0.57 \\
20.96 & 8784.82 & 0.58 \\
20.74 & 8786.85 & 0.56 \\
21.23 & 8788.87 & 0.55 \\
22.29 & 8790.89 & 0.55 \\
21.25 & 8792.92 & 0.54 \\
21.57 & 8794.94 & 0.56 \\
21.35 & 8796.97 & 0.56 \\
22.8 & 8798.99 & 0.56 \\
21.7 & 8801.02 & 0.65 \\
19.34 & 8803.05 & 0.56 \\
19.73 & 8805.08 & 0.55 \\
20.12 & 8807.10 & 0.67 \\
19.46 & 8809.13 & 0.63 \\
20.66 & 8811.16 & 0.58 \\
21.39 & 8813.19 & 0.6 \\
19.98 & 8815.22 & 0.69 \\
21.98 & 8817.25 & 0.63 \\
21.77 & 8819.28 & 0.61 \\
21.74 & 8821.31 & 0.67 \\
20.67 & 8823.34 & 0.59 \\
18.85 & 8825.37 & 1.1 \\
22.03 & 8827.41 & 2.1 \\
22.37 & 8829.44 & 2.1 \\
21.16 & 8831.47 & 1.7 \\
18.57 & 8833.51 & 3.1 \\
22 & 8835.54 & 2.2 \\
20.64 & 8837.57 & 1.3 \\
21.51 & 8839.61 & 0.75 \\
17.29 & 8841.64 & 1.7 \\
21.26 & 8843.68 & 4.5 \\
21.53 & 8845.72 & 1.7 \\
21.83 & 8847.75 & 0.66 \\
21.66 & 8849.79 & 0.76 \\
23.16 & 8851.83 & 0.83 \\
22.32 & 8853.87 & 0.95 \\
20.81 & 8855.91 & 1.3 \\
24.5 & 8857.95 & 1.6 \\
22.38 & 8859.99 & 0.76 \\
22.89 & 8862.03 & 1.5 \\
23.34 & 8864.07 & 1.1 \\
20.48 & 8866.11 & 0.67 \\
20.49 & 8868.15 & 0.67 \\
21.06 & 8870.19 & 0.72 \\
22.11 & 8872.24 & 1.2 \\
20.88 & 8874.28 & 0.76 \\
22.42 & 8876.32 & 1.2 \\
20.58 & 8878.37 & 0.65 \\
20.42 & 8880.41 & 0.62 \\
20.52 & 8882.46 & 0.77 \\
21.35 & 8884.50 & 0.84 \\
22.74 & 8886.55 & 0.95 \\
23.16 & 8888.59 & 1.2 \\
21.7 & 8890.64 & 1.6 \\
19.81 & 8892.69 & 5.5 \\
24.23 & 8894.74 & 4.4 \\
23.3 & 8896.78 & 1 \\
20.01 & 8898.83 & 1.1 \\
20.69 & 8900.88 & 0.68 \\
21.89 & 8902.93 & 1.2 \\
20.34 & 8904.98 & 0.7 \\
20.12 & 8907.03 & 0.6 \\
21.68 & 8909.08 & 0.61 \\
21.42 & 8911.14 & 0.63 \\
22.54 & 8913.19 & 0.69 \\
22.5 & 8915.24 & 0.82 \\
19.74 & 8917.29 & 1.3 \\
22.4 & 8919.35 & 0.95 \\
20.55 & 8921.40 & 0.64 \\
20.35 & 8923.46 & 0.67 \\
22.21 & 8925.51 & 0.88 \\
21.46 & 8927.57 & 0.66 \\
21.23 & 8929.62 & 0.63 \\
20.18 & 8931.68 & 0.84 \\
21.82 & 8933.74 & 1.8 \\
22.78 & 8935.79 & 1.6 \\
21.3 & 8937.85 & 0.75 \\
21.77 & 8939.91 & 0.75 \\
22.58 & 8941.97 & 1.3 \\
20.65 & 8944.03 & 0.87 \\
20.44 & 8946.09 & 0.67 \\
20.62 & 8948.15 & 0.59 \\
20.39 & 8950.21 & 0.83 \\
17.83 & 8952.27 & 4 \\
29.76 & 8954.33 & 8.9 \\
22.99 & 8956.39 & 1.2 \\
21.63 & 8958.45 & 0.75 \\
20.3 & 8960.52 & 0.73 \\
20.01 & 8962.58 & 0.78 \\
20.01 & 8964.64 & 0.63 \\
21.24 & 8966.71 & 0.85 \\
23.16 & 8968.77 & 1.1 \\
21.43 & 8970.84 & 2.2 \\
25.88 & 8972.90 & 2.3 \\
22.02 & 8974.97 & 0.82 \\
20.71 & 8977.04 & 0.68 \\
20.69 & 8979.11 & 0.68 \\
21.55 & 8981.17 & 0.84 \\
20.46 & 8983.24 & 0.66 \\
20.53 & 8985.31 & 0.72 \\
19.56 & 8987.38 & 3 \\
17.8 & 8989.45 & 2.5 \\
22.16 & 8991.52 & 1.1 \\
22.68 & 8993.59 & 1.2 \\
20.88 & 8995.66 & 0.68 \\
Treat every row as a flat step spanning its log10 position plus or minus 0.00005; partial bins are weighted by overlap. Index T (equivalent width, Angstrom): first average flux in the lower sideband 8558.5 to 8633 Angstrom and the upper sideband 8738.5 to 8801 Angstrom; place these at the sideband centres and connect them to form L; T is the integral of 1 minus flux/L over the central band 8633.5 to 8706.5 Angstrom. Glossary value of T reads 5.4 Angstrom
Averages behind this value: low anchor 20.8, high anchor 21.2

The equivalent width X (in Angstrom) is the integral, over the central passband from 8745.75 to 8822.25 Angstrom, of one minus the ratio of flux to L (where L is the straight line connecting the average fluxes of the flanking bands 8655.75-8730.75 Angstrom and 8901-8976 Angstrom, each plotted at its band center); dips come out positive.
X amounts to -2.5 Angstrom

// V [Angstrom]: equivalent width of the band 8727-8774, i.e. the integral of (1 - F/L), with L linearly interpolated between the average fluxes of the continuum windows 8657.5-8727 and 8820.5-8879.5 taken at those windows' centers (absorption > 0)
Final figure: -1.5 Angstrom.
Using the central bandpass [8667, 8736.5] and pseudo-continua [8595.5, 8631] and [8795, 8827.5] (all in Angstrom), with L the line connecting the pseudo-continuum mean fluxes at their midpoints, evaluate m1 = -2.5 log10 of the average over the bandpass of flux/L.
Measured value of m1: 0.03 mag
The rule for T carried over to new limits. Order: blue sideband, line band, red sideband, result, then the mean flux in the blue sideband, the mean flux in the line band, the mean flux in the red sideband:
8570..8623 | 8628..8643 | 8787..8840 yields 0.5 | 20.9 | 20.2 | 21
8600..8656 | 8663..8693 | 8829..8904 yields 2.0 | 20.5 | 19.4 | 21.5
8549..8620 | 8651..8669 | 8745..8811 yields 2.5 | 20.6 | 17.9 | 21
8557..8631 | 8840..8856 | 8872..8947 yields 0.0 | 20.7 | 21.3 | 21.5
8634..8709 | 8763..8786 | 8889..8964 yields -1.0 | 19.4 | 21.2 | 21.5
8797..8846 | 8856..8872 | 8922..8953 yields -0.9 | 20.8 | 22.1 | 21.1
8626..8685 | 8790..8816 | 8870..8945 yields -0.4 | 19.3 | 20.9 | 21.5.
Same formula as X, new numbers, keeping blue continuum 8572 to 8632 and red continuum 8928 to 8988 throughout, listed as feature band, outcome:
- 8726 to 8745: 0.2 Angstrom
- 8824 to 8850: 0.6 Angstrom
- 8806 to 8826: 0.5 Angstrom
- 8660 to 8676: 2.1 Angstrom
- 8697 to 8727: 0.7 Angstrom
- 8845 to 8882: -0.8 Angstrom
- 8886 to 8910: -0.2 Angstrom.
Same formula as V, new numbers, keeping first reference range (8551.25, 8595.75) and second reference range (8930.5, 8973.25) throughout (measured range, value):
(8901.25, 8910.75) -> 0.23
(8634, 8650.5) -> 0.69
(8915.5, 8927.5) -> 0.22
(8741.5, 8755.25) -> -0.09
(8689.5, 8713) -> 0.59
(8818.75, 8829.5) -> 0.06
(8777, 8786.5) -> -0.06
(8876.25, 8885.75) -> 0.21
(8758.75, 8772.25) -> -0.03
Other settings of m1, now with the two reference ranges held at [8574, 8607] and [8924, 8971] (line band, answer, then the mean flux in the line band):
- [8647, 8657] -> 0.05 mag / 19.8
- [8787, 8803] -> -0.02 mag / 21.5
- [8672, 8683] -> 0.07 mag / 19.5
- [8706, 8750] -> 0.01 mag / 20.8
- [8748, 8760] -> 0.00 mag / 21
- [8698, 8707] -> 0.04 mag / 20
